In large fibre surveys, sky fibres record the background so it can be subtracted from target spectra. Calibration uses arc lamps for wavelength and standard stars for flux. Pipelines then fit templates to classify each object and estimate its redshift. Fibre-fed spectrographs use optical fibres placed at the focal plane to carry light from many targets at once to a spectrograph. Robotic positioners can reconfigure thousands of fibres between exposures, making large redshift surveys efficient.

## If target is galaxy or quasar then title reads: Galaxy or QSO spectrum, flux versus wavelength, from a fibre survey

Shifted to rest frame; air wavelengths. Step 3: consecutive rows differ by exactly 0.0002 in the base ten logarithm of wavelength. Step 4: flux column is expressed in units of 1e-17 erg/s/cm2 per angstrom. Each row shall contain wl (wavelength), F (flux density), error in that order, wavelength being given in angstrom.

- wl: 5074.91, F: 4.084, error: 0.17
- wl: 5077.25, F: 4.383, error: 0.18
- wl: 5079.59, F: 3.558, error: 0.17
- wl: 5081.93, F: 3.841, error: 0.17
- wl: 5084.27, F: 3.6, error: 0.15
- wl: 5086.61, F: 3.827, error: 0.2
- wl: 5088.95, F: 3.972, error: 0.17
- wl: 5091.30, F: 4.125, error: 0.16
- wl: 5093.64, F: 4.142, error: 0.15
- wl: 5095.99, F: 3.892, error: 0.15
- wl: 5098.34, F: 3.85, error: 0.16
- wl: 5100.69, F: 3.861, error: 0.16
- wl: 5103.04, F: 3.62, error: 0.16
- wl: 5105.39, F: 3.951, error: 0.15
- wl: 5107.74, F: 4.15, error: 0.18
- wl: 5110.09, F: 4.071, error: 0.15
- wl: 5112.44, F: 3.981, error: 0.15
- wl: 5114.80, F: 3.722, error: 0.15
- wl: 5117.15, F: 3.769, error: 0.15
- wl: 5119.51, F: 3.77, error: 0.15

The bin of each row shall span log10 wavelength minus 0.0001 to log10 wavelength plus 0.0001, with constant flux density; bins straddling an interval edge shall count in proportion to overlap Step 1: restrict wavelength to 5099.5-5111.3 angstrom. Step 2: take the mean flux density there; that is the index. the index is 3.93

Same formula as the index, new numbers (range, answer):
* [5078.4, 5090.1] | 3.76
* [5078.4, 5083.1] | 3.7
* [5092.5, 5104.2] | 3.87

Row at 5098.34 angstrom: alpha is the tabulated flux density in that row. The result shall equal 3.85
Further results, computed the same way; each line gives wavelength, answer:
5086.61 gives 3.827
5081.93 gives 3.841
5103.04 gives 3.62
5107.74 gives 4.15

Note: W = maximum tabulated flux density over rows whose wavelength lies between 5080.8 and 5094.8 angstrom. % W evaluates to 4.142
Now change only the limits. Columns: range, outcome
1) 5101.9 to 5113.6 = 4.15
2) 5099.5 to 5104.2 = 3.861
